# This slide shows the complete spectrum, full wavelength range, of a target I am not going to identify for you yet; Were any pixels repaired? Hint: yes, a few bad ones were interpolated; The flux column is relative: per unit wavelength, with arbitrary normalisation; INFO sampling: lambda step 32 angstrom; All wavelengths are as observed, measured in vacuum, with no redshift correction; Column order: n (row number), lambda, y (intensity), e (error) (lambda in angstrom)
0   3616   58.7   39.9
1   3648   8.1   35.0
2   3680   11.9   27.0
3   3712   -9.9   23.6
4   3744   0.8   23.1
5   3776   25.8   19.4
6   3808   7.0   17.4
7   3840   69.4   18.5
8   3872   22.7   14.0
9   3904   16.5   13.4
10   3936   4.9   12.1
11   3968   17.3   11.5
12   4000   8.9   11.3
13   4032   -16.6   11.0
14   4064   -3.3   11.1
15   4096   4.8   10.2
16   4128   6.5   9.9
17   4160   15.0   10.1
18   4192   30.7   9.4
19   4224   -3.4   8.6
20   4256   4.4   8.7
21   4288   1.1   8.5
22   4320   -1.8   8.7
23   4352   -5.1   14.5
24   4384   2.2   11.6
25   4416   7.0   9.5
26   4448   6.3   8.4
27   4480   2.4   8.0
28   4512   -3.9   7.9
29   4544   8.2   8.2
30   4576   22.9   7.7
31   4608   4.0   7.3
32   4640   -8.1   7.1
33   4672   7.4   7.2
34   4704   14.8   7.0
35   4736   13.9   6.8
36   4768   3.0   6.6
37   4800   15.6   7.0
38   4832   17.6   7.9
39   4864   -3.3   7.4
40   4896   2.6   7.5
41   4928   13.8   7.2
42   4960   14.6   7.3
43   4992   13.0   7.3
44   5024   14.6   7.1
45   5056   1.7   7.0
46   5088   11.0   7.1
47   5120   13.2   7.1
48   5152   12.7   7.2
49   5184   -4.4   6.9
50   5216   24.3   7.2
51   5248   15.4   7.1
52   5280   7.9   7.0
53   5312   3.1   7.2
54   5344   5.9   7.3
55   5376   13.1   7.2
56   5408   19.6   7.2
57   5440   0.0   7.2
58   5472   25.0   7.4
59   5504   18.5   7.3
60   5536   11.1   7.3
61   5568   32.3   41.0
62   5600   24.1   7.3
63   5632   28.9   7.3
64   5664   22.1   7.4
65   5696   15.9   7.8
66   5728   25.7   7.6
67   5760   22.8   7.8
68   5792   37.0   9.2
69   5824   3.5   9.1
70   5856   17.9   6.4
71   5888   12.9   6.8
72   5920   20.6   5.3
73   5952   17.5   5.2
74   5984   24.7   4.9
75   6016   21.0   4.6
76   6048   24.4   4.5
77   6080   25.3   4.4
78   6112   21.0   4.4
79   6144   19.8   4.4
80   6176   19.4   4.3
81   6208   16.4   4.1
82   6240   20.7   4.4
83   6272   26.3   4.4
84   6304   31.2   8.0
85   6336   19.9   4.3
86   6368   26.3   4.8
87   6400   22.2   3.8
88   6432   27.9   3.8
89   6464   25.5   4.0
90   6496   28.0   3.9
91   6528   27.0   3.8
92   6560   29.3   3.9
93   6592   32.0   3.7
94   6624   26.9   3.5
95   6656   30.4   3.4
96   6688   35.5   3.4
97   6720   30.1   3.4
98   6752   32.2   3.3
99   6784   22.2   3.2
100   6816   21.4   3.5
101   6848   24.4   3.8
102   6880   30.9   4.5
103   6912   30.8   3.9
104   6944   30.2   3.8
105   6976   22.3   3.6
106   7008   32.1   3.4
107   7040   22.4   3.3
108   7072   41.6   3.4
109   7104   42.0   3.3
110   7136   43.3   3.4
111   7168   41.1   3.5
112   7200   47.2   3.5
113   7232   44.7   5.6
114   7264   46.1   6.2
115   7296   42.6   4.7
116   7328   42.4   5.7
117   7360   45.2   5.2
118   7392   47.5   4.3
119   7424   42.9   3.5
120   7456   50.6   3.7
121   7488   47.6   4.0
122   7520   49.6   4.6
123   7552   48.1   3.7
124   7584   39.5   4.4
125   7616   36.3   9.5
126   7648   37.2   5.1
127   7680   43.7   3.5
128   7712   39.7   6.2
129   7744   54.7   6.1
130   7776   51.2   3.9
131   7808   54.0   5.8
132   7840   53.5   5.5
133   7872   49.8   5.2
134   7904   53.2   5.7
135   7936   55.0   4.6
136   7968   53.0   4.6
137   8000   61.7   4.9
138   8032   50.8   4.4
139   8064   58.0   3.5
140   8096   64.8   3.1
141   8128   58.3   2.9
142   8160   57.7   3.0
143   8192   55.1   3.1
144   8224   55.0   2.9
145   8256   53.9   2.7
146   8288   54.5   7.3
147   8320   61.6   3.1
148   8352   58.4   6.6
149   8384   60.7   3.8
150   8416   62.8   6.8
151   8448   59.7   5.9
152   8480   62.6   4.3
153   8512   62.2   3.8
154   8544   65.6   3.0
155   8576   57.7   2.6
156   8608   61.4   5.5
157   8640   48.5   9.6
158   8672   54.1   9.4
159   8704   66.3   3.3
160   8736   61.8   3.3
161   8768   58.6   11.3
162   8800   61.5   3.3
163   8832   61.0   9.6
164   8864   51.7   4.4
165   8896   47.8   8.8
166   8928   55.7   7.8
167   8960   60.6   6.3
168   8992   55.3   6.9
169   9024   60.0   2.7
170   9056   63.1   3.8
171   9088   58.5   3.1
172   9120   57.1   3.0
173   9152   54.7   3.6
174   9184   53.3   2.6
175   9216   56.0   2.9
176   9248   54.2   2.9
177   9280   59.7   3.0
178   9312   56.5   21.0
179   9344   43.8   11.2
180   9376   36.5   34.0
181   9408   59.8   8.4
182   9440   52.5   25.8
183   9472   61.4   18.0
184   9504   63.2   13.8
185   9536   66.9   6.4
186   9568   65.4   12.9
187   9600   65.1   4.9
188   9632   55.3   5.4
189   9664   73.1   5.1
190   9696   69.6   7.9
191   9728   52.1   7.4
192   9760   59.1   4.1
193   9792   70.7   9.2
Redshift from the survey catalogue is 0.773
